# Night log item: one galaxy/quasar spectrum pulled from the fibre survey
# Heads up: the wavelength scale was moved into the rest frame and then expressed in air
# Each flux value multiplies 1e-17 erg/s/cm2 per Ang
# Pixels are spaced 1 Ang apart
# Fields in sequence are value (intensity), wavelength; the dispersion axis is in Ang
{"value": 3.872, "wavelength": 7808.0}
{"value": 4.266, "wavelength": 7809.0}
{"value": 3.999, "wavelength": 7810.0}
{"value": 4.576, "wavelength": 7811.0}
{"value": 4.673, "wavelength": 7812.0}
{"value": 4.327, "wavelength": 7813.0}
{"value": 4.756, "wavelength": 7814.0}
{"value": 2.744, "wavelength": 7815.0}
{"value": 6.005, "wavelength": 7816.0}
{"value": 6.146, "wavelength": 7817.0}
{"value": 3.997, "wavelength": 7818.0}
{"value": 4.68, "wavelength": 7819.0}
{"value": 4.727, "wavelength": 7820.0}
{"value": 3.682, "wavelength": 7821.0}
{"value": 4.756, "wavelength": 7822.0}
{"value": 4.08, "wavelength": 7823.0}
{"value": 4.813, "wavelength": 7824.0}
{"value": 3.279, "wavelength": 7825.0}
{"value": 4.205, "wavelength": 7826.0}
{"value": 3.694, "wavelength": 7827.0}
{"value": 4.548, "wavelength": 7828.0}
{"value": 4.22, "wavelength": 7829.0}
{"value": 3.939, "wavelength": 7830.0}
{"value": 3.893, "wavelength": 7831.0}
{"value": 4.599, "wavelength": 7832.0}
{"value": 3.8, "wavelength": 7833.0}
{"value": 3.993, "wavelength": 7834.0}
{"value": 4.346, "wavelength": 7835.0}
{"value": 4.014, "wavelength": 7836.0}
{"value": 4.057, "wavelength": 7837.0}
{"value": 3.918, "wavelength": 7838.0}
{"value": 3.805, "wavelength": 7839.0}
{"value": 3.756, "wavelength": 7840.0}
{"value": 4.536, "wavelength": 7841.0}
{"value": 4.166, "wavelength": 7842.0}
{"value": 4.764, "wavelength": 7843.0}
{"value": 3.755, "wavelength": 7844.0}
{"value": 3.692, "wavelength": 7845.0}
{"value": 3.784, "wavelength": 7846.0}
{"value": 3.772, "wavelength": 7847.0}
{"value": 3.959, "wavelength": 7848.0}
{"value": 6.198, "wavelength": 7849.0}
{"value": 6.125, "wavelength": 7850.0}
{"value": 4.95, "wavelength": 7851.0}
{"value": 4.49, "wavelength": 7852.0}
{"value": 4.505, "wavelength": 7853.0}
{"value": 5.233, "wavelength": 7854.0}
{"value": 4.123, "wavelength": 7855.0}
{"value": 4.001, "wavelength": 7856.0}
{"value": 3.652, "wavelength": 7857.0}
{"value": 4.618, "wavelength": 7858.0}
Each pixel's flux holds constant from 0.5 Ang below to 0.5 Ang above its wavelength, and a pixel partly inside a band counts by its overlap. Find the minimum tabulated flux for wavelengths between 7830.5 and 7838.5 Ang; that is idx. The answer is 3.8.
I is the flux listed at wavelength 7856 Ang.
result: 4.001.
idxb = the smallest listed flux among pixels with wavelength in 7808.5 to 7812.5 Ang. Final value 3.999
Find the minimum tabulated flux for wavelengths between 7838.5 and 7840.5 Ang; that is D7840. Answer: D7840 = 3.756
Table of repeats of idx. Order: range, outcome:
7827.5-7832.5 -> 3.893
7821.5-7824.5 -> 4.08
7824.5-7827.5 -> 3.279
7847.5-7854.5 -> 3.959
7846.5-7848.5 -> 3.772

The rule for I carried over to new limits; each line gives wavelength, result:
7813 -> 4.327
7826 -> 4.205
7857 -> 3.652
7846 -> 3.784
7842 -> 4.166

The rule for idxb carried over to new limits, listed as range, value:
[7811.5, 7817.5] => 2.744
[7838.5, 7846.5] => 3.692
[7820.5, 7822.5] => 3.682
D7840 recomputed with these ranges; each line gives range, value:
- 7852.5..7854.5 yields 4.505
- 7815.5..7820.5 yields 3.997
